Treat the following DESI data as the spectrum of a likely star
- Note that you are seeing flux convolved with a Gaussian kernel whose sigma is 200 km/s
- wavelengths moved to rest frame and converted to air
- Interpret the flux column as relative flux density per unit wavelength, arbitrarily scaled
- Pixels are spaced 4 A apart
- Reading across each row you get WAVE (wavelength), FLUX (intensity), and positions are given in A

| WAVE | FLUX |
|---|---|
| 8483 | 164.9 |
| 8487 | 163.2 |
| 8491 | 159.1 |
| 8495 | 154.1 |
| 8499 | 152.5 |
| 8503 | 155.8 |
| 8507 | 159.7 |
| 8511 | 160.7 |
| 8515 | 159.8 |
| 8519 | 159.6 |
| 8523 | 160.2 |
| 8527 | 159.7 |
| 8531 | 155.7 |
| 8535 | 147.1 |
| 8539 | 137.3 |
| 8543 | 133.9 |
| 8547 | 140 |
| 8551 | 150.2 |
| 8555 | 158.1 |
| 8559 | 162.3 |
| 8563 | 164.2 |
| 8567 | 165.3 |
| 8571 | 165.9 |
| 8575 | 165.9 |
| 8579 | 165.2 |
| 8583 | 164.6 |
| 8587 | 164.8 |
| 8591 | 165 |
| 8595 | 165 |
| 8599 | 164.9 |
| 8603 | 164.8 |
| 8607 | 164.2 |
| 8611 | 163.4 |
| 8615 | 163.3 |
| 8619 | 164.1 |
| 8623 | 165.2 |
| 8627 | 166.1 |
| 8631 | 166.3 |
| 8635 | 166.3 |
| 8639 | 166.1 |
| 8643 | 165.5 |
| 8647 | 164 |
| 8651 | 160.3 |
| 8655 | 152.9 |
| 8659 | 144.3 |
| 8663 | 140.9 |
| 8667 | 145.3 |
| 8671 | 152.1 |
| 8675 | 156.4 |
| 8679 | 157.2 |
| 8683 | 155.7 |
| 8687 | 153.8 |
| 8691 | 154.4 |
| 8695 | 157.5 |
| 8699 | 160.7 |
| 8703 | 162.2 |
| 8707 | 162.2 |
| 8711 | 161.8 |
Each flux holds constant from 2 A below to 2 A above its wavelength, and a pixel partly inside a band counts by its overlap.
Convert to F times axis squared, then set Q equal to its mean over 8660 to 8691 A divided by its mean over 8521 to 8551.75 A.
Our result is 1.06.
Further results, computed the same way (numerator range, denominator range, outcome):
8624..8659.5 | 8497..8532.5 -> 1.06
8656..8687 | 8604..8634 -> 0.93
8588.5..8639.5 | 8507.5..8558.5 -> 1.10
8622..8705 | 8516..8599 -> 1.02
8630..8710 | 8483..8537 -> 1.03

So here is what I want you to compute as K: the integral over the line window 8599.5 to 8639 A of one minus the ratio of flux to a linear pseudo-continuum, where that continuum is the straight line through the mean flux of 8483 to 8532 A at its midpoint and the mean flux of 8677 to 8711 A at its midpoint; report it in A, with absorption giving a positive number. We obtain -1.6 A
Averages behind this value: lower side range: 159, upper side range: 158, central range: 165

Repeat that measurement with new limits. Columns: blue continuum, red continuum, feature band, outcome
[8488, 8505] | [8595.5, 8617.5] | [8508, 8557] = 2.0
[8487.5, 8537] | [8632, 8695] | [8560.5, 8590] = -1.6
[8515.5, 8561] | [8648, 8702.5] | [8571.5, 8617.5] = -3.7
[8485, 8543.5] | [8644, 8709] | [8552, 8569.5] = -0.8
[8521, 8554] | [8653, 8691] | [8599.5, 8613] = -1.3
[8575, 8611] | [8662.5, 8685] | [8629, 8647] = -0.9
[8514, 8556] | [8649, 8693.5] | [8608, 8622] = -1.1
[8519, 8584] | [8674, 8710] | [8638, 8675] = 0.7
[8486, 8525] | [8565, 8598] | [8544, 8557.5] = 1.1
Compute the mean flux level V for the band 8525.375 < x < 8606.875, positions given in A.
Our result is 158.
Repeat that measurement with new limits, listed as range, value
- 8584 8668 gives 161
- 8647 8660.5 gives 155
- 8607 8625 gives 164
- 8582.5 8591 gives 165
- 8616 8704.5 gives 158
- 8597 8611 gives 164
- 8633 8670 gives 156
